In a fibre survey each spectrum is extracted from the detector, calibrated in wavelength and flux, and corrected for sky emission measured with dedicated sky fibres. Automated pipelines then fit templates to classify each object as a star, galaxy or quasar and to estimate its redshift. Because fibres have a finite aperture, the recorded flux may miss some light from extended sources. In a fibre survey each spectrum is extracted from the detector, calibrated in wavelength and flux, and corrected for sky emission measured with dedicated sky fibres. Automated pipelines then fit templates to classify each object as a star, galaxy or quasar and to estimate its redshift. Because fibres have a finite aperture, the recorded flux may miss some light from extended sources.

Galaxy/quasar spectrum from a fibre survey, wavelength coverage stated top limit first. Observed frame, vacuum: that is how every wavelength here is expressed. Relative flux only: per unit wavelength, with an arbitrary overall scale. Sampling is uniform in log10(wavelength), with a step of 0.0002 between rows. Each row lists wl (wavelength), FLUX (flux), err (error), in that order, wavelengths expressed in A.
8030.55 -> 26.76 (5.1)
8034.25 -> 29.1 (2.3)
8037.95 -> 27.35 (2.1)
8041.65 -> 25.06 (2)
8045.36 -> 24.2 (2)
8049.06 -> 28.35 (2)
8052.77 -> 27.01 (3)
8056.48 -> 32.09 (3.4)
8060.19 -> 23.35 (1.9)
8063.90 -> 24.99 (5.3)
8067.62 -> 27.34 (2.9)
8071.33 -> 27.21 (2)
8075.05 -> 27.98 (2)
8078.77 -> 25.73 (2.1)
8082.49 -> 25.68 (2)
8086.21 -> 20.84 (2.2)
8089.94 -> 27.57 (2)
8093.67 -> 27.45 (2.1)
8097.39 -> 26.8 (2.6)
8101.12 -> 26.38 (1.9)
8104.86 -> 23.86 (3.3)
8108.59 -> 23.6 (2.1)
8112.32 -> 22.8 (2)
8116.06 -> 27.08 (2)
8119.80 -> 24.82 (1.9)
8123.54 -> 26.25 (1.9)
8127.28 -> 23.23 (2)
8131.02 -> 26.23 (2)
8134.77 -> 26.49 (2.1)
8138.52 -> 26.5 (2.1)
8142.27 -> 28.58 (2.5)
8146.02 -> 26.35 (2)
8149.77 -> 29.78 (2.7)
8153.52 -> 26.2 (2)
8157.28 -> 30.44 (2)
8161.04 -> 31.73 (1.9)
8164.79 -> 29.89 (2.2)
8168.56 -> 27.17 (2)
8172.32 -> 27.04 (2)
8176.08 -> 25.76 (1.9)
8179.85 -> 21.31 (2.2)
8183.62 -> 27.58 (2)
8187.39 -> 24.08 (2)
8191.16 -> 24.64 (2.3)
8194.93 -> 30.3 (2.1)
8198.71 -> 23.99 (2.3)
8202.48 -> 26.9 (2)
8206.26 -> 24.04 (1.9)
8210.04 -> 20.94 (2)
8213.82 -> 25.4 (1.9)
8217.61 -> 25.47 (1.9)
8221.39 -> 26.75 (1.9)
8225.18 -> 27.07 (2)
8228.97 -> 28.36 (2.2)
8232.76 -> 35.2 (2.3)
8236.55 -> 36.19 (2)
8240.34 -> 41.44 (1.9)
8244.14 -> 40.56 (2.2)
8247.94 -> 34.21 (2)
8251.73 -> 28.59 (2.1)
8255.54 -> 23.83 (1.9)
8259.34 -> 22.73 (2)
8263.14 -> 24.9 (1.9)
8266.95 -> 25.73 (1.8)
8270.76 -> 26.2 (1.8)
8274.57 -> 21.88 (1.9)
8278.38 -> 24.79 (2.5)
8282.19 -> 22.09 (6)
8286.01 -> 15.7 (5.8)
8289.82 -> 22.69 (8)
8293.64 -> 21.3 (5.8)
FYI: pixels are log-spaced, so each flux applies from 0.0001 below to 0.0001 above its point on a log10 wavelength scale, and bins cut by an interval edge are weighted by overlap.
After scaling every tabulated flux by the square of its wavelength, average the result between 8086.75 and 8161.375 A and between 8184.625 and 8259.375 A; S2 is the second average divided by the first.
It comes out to 1.11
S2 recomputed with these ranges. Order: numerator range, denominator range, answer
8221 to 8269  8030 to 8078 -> 1.19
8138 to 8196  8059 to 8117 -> 1.09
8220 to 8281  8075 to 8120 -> 1.20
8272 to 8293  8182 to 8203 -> 0.84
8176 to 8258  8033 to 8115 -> 1.12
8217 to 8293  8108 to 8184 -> 1.06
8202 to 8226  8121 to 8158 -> 0.95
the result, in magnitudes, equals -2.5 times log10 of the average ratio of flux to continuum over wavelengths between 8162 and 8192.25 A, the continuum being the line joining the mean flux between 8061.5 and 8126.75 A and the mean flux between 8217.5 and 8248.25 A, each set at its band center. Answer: 0.15 mag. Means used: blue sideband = 25.6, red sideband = 33.2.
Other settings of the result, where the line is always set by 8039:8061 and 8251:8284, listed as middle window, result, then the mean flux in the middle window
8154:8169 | -0.16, 29.7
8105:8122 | 0.07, 24.5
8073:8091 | 0.04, 25.5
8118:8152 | -0.02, 26.5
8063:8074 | 0.00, 26.8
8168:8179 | -0.03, 26.1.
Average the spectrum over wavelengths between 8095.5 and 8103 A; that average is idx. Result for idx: 26.6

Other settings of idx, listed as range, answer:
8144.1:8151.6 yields 28.1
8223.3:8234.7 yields 30.2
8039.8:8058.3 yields 27.3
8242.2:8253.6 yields 34.5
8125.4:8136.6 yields 25.3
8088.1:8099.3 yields 27.3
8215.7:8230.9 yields 26.9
